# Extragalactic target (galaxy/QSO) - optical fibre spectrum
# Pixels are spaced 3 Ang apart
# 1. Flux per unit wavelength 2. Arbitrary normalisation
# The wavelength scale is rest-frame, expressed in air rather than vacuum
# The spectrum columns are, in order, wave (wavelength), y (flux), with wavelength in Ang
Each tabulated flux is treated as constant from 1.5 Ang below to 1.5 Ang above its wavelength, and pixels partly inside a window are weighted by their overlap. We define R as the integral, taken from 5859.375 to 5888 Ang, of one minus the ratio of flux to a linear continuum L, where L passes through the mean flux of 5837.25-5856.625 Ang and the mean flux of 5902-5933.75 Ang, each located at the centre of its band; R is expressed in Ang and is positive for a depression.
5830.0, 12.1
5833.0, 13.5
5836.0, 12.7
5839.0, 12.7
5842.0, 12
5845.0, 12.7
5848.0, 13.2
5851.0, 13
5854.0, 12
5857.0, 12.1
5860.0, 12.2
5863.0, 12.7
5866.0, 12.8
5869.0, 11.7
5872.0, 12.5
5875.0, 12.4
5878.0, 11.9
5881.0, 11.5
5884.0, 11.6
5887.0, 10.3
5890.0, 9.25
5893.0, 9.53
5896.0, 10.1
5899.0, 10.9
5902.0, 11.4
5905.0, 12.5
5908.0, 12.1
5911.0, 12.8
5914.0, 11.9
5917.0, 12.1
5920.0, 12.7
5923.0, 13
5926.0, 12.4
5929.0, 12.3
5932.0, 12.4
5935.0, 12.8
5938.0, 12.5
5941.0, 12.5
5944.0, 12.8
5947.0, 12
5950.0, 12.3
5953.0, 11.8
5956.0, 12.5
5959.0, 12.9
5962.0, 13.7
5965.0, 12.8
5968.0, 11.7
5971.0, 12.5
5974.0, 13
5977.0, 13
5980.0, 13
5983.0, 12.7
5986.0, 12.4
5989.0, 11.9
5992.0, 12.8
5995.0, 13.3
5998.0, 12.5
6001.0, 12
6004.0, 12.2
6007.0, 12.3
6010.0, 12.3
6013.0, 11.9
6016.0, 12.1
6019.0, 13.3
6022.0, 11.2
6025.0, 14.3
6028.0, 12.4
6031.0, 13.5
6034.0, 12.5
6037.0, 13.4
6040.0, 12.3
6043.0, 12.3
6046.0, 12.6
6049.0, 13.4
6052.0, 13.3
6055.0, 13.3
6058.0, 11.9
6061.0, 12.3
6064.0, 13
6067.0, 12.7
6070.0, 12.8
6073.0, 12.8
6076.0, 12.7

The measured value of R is 1.2 Ang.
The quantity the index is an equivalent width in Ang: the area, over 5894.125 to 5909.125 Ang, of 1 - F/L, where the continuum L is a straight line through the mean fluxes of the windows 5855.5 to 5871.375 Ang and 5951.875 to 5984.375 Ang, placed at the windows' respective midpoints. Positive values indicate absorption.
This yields 1.3 Ang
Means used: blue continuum 12.3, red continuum 12.7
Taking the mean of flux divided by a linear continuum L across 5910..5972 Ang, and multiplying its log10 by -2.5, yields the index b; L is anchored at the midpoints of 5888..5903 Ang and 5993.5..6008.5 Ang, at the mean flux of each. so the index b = -0.12 mag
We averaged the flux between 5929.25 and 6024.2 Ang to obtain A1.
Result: 12.5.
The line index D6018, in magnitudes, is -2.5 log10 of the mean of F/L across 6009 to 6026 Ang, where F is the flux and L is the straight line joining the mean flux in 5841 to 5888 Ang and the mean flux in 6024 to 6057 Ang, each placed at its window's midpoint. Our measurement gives 0.04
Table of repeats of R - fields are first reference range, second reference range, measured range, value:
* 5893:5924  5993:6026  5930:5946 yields -0.8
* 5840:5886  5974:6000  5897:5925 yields 0.7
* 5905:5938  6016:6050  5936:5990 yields 0.1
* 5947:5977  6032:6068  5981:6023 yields 0.9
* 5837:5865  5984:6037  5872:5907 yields 4.0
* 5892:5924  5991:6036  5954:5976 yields -0.9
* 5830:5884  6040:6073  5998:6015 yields 0.7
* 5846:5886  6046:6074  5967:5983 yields -0.1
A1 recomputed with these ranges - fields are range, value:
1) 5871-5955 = 11.9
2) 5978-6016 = 12.4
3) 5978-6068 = 12.6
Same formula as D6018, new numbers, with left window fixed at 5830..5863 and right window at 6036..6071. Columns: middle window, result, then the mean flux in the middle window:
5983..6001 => 0.01 mag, 12.5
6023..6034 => -0.04 mag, 13.2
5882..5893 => 0.22 mag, 10.3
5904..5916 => 0.03 mag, 12.3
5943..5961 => 0.02 mag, 12.4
